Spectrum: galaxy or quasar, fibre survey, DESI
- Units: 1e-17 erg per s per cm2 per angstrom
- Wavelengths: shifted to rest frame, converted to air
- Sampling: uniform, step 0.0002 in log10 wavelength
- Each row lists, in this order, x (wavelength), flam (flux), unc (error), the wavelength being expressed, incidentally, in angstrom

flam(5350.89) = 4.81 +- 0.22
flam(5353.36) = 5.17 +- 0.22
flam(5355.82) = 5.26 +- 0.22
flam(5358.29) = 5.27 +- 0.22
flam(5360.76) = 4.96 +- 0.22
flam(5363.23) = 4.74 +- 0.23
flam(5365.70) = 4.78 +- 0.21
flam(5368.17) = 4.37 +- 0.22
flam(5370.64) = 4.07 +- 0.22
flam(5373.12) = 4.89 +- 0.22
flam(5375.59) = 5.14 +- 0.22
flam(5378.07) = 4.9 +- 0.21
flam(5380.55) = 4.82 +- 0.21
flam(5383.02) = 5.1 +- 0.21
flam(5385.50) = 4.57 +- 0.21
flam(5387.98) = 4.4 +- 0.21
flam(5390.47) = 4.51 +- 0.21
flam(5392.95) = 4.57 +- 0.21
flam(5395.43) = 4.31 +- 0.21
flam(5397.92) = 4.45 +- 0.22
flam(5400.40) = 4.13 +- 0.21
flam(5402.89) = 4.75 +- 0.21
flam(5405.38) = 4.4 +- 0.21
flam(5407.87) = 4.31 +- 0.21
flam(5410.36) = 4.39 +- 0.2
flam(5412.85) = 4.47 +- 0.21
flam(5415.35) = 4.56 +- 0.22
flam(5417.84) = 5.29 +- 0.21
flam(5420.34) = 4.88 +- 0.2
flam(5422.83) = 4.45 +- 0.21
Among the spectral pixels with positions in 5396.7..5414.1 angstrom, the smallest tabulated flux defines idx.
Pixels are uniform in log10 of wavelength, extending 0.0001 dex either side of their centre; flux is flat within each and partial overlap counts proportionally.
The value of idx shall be 4.13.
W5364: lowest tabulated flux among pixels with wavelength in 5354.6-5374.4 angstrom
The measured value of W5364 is 4.07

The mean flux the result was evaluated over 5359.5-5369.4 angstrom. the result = 4.71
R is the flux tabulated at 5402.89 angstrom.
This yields 4.75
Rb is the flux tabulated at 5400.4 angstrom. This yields 4.13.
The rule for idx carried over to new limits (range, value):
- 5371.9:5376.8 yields 4.89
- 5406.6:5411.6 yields 4.31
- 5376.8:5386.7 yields 4.57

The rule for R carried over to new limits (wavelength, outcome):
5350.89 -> 4.81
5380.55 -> 4.82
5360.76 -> 4.96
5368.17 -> 4.37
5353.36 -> 5.17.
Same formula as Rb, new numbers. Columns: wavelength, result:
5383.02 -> 5.1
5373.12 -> 4.89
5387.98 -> 4.4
